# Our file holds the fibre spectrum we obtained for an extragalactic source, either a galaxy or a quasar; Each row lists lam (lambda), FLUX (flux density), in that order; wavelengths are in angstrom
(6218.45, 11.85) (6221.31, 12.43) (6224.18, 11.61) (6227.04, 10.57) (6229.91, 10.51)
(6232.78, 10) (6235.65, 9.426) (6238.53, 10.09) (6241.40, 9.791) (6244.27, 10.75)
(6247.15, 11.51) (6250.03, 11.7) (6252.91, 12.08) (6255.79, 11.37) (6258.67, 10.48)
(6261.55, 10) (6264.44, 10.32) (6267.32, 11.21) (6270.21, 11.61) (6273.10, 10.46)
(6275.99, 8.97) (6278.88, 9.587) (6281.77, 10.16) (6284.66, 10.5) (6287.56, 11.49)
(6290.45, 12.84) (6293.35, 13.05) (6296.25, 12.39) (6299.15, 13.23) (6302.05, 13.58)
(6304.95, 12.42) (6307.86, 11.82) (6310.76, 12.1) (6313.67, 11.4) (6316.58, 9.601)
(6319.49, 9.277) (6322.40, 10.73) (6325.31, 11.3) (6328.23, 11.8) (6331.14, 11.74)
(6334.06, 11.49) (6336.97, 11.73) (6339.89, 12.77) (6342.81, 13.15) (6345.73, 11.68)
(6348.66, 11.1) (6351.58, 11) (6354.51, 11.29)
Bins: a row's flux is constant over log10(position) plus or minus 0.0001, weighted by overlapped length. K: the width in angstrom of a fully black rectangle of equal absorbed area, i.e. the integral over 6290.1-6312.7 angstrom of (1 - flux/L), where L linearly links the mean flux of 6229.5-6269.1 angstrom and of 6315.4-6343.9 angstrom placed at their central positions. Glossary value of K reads -3.1 angstrom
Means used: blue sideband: 10.7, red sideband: 11.4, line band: 12.6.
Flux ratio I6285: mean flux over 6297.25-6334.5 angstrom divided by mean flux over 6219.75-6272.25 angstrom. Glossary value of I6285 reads 1.1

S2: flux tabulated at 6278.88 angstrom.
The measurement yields 9.587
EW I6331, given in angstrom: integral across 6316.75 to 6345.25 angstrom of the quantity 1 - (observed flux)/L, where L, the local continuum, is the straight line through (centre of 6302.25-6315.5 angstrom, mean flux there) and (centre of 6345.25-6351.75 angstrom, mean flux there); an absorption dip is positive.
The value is 0.2 angstrom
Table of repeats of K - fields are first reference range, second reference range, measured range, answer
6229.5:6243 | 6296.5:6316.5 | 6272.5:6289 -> 1.8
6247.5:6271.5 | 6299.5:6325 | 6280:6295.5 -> -0.4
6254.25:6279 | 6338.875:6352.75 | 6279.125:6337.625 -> -1.8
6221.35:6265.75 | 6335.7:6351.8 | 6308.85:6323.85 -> 1.3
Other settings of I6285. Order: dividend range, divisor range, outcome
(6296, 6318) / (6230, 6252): 1.15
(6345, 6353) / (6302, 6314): 0.92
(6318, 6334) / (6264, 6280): 1.06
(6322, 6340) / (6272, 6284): 1.18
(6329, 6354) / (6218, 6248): 1.10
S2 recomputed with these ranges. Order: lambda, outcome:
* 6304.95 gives 12.42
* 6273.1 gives 10.46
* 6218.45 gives 11.85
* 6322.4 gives 10.73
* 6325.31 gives 11.3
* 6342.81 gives 13.15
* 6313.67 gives 11.4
